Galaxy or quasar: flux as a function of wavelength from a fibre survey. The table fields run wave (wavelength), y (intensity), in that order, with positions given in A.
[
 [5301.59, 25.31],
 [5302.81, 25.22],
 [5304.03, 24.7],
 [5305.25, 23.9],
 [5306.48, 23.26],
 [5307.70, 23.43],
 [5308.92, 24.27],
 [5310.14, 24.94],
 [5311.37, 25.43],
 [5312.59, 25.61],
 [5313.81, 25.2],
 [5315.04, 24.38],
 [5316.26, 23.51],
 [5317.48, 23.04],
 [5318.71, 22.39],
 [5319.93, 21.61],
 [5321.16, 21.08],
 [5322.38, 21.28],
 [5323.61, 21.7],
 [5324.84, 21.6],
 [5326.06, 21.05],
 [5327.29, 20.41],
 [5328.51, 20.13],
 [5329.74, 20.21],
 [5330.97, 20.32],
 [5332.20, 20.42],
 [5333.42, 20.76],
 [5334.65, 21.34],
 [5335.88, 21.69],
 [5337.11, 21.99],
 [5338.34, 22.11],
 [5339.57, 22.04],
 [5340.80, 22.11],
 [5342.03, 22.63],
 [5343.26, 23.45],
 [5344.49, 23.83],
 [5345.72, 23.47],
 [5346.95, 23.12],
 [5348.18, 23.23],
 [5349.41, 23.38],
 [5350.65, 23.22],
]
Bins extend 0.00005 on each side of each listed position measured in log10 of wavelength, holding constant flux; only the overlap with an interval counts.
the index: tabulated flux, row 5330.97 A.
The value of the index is 20.32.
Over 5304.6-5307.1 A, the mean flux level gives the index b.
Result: 23.6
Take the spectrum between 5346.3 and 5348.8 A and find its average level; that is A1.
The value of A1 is 23.2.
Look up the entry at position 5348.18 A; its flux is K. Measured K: 23.23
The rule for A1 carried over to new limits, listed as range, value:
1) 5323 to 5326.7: 21.4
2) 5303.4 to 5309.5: 23.9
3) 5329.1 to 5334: 20.4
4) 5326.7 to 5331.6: 20.3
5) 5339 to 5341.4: 22.1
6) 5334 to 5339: 21.8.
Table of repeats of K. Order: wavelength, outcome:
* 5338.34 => 22.11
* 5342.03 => 22.63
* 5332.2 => 20.42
